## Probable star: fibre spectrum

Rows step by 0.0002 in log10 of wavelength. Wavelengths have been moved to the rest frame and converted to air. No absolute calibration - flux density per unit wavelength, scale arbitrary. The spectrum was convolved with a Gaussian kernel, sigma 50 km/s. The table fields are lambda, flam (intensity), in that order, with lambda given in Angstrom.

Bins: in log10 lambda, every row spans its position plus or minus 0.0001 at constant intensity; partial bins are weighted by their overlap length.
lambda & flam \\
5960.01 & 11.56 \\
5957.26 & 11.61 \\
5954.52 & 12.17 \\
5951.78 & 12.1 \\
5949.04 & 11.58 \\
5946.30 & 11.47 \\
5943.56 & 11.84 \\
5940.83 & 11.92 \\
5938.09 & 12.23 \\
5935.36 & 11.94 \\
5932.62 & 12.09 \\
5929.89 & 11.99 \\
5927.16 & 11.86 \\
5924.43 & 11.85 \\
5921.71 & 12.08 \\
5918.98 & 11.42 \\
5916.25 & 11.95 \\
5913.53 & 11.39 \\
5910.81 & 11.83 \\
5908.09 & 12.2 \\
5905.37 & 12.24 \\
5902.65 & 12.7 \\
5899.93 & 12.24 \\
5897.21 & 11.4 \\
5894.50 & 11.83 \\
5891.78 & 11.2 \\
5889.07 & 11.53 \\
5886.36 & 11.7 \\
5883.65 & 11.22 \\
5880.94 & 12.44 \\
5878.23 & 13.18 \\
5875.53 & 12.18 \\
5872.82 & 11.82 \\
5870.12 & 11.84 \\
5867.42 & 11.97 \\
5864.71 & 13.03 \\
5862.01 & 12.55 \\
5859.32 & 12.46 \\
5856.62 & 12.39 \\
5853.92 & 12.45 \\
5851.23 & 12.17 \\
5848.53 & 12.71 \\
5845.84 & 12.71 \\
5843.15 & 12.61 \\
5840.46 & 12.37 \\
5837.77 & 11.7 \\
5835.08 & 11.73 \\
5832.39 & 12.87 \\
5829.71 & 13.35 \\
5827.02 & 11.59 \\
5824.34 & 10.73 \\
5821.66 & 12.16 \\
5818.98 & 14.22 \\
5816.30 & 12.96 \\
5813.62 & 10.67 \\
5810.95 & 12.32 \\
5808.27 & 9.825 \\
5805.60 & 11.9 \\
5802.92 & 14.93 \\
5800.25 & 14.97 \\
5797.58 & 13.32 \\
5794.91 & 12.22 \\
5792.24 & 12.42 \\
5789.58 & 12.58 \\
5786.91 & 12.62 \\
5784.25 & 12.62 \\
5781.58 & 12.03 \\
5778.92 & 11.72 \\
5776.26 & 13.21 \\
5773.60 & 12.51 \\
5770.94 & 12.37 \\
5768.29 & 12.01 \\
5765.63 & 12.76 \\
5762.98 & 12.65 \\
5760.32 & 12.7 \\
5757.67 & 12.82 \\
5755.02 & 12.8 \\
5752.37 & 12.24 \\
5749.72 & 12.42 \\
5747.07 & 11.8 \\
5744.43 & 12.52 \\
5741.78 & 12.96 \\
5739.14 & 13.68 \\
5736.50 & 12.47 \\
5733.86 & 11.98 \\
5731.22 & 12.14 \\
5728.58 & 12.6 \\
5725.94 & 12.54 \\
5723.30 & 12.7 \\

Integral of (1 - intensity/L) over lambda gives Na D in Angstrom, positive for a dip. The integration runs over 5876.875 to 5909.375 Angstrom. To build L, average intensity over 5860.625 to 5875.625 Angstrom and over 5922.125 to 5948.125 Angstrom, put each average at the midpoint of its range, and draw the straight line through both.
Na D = 0.3 Angstrom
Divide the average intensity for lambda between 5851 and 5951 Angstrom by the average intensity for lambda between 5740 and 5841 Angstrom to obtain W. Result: 0.96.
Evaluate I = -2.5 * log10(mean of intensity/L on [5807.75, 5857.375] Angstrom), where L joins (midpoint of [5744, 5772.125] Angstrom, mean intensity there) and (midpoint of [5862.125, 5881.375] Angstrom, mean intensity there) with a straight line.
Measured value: 0.02 mag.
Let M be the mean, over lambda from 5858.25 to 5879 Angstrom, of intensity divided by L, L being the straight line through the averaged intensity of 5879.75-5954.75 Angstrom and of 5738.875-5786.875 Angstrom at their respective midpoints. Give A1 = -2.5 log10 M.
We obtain -0.03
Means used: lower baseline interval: 12.5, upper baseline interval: 11.9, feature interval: 12.4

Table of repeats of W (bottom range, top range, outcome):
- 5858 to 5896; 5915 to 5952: 0.98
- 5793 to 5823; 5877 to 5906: 0.94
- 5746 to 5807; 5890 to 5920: 0.93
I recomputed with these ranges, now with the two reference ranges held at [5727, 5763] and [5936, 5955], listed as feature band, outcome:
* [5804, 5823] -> 0.02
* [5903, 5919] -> 0.01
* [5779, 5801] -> -0.03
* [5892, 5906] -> 0.00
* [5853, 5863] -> -0.03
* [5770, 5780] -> 0.00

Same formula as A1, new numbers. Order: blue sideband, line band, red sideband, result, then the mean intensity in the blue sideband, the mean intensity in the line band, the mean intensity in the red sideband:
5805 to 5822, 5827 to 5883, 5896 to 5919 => -0.04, 12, 12.4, 12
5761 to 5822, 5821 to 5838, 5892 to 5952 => 0.03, 12.6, 12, 11.9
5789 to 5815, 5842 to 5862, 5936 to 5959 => -0.02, 12.5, 12.5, 11.9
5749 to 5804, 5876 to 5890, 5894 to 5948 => 0.01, 12.8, 12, 11.9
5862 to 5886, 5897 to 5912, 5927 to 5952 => -0.01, 12.2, 12.2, 11.9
